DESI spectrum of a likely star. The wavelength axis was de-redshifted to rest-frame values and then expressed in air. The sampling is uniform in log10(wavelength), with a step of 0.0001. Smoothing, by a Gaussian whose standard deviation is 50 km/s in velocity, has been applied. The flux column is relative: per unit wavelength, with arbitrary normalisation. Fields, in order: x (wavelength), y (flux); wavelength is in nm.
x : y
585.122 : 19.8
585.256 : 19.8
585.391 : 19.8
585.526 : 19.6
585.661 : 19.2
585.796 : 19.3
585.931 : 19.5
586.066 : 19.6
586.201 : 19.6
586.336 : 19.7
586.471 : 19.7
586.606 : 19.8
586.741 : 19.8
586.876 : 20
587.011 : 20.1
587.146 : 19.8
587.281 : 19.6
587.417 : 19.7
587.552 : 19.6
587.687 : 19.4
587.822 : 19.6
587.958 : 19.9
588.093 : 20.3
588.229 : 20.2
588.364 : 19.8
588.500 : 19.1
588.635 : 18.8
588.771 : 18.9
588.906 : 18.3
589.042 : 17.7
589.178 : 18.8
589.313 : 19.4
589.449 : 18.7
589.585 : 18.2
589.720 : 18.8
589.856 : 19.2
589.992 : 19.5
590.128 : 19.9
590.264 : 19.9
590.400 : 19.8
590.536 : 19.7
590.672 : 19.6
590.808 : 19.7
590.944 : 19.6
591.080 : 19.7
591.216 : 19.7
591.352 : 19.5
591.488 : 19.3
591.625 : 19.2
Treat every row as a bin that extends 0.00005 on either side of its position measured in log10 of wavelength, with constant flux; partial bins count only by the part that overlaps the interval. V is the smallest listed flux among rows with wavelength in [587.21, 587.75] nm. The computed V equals 19.4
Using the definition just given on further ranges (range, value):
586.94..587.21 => 19.8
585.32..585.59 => 19.6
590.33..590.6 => 19.7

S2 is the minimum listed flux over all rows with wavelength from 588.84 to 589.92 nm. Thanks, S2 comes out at 17.7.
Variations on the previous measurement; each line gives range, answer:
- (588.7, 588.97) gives 18.3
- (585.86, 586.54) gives 19.5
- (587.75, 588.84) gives 18.8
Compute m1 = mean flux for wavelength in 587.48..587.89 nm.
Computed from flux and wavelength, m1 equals 19.6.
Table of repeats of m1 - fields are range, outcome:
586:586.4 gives 19.6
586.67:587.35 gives 19.9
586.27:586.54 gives 19.7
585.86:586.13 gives 19.5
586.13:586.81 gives 19.7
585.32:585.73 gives 19.5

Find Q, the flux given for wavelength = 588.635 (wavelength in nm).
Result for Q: 18.8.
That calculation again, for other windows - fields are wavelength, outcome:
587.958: 19.9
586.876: 20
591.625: 19.2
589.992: 19.5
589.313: 19.4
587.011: 20.1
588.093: 20.3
